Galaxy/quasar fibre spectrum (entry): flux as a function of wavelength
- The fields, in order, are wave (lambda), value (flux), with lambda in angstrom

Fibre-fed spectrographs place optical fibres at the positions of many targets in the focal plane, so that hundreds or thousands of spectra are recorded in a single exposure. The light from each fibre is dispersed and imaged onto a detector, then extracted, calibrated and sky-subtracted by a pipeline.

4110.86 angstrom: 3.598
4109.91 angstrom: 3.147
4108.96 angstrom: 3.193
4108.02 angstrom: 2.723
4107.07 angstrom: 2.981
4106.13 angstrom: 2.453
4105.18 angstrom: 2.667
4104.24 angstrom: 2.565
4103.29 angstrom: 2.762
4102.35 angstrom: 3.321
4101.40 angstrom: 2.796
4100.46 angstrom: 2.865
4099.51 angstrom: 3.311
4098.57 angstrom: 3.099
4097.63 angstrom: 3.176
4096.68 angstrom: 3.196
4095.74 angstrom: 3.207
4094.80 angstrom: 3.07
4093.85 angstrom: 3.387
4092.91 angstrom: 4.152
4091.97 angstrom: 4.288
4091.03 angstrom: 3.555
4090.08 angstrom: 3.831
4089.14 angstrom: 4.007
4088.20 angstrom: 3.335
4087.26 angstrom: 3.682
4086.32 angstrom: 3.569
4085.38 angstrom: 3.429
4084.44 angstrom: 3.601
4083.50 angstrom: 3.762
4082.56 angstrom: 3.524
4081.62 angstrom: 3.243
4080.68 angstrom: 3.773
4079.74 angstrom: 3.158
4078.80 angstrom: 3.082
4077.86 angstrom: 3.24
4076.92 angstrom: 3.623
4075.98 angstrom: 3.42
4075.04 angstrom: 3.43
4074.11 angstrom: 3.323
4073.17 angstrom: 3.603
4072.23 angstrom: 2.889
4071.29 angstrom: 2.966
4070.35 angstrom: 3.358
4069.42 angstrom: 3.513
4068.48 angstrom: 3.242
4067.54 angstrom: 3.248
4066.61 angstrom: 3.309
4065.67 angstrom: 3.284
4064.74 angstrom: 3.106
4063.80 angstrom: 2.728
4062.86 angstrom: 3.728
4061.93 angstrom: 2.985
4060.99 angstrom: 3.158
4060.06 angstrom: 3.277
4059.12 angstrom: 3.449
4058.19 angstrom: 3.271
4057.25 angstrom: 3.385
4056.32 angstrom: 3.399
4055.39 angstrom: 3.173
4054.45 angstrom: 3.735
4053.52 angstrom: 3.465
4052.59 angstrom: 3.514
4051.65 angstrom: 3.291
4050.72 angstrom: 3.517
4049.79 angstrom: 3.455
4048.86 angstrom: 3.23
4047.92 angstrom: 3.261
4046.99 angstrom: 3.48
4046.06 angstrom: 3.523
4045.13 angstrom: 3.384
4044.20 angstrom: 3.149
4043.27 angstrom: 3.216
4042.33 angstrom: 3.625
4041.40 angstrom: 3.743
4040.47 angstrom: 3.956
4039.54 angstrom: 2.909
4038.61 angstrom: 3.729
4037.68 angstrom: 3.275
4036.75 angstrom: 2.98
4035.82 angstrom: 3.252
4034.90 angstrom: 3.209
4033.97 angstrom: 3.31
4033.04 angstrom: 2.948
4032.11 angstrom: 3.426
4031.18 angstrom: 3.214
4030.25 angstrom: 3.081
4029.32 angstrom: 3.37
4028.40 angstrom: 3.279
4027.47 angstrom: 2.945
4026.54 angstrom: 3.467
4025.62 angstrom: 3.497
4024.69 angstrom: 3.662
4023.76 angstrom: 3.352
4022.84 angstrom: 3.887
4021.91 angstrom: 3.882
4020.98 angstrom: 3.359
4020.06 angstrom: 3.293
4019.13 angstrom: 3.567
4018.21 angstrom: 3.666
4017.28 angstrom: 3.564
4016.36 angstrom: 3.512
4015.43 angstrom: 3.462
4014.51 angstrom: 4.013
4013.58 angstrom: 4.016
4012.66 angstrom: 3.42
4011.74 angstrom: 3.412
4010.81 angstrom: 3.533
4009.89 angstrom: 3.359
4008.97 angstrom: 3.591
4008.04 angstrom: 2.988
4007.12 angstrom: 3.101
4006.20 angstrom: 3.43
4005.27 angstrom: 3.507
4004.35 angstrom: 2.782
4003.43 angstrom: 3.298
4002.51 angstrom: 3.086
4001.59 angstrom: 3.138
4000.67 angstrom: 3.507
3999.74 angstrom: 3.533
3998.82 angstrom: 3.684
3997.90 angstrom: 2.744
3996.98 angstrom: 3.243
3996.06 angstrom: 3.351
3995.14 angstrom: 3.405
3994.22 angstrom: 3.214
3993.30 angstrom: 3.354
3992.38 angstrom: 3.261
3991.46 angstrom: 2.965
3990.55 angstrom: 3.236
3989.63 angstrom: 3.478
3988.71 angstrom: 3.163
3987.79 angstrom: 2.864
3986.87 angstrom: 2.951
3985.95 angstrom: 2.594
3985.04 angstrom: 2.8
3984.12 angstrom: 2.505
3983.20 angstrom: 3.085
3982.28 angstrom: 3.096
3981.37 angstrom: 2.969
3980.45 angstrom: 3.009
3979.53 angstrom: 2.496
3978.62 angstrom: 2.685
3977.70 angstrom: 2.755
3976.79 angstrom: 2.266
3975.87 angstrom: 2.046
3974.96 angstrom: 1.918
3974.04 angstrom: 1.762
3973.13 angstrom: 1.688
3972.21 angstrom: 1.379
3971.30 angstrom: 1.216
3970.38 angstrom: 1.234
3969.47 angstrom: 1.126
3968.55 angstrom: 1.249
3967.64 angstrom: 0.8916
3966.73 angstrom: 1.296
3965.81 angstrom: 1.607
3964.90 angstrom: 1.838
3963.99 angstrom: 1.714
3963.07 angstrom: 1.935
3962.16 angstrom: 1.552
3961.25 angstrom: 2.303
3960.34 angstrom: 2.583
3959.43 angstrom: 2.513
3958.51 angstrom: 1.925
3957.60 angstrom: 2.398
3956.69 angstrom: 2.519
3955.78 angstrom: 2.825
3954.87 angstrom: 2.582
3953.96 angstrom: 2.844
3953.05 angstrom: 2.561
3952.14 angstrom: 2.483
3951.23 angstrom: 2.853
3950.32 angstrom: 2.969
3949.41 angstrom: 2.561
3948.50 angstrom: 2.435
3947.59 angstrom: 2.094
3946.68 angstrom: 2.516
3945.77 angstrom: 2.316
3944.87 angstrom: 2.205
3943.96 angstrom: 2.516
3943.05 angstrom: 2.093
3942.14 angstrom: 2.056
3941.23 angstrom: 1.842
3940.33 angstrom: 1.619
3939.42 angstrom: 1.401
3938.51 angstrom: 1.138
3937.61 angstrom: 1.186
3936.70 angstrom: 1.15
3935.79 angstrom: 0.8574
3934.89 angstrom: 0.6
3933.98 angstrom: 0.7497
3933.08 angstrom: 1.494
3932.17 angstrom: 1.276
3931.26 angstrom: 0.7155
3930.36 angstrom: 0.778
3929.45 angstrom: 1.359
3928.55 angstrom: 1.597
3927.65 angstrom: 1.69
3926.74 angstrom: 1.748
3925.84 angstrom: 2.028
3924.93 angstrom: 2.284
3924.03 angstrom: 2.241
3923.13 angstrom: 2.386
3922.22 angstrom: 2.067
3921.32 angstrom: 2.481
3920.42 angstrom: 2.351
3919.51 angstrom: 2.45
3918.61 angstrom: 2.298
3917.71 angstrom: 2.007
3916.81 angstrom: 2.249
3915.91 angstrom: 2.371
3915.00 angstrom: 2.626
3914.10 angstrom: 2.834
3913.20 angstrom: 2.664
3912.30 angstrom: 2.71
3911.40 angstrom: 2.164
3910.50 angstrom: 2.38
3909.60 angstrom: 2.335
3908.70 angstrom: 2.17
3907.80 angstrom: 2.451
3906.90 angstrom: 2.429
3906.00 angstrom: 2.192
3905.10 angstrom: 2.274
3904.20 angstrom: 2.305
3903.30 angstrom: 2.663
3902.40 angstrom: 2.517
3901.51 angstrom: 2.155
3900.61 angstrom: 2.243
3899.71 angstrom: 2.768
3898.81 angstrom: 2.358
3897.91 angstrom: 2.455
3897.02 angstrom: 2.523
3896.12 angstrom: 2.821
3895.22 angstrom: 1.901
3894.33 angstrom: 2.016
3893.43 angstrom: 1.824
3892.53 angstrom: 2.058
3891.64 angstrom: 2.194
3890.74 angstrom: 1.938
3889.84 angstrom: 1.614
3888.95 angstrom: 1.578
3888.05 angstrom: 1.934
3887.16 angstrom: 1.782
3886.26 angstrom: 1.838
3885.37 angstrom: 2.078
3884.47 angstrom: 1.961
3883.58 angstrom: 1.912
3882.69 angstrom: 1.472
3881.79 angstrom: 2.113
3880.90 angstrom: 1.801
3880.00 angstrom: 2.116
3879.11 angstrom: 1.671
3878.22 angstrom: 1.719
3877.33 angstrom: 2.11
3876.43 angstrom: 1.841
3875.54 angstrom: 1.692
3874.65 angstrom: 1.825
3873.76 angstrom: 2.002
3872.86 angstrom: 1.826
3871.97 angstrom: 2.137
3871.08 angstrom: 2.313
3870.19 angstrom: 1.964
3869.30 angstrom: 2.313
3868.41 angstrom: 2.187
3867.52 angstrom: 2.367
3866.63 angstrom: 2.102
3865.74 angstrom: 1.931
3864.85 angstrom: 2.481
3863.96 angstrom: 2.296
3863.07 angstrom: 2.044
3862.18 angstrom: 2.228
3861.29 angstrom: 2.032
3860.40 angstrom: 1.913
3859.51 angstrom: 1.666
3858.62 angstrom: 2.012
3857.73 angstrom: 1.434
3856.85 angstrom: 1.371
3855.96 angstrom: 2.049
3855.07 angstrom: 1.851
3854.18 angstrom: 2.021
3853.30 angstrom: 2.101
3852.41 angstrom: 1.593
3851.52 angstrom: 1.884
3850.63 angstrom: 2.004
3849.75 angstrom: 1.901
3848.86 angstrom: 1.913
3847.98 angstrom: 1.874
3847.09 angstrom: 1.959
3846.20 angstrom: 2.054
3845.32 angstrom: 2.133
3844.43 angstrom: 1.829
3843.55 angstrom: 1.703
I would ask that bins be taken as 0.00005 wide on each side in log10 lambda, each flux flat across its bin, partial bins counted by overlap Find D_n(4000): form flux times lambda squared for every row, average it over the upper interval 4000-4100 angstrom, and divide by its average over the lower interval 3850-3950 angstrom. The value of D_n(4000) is 1.83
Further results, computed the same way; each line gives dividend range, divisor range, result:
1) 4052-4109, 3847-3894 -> 1.89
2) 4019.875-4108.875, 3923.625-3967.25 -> 1.85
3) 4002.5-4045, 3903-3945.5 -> 1.84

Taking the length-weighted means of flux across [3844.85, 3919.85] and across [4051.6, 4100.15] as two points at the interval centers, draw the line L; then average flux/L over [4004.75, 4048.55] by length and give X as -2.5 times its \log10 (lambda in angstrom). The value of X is -0.12 mag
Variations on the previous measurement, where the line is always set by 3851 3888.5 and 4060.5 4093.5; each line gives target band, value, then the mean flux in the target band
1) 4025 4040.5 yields -0.05 mag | 3.27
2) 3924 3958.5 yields 0.28 mag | 1.91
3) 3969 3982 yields 0.30 mag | 2.05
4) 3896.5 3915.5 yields -0.11 mag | 2.44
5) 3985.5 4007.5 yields -0.12 mag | 3.2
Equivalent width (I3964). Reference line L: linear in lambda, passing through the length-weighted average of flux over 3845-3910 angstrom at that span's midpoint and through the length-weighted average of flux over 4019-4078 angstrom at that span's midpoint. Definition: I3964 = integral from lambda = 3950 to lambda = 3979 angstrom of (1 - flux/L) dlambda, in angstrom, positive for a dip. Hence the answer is 7.09 angstrom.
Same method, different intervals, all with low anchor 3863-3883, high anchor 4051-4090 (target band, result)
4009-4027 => -3.3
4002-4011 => -1.0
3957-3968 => 3.1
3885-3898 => 0.7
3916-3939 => 7.0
